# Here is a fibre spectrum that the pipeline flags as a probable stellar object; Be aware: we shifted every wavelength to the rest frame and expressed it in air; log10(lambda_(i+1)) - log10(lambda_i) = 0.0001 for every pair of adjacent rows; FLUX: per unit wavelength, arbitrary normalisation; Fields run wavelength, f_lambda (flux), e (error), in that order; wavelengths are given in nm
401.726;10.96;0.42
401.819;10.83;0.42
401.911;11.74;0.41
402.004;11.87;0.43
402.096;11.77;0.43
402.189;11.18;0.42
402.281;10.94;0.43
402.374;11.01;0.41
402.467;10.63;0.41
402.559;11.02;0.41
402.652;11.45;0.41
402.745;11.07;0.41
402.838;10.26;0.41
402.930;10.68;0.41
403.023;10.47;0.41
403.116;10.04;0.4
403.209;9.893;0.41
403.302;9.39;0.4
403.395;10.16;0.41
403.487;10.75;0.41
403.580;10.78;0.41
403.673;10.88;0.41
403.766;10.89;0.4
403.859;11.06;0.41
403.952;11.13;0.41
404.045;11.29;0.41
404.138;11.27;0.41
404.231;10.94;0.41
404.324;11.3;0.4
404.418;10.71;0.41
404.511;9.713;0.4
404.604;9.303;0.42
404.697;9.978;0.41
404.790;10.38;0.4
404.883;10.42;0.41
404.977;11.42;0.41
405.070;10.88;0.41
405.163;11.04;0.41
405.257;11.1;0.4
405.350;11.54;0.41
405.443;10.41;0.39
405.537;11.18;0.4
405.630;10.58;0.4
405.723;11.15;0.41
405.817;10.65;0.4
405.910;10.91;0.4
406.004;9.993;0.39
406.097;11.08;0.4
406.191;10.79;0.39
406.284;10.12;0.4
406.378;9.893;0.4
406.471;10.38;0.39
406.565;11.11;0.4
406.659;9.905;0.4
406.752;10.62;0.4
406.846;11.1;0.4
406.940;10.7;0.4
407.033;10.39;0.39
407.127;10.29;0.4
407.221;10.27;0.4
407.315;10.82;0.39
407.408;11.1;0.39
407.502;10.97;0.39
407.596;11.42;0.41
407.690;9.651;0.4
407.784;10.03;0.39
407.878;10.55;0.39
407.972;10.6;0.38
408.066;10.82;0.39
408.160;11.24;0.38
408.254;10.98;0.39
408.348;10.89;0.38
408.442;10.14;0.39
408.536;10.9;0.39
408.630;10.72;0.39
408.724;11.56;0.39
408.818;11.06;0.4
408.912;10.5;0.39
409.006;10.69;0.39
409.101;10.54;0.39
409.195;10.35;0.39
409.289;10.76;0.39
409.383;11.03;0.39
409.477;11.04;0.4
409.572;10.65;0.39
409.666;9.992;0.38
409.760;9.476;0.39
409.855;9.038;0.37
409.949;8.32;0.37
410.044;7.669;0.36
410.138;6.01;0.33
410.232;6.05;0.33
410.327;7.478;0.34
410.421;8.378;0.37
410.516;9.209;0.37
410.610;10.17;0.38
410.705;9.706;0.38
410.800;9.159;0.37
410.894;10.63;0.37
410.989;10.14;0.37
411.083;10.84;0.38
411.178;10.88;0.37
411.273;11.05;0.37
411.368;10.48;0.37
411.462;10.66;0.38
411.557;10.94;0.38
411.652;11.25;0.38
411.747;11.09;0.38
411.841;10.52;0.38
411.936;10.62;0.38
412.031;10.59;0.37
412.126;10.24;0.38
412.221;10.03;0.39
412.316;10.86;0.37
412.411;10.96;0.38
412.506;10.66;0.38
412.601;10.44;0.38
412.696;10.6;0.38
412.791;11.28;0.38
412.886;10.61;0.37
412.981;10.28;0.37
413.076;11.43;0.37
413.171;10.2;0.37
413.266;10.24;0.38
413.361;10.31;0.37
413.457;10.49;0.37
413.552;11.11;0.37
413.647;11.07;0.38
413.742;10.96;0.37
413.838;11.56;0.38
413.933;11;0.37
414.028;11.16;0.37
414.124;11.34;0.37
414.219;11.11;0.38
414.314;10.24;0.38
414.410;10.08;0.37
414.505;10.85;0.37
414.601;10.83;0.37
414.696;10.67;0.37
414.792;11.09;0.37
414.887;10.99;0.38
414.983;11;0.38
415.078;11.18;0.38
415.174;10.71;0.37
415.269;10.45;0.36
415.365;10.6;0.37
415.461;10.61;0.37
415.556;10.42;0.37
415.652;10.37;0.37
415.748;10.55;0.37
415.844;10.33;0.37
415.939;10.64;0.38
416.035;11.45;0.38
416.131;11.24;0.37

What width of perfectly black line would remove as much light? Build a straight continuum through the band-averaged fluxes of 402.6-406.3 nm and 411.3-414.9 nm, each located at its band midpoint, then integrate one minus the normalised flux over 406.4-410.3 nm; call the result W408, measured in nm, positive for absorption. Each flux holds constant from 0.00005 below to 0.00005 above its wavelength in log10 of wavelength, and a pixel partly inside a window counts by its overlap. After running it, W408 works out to 0.18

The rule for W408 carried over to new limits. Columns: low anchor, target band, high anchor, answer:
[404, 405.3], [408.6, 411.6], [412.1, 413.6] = 0.225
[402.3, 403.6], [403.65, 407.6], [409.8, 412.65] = -0.157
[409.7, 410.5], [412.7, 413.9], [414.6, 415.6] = -0.129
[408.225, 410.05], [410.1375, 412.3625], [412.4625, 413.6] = 0.119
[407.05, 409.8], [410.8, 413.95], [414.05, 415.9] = -0.003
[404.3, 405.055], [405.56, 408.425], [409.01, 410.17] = -0.168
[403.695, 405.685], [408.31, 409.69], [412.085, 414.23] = 0.006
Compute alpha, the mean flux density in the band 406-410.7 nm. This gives 10.1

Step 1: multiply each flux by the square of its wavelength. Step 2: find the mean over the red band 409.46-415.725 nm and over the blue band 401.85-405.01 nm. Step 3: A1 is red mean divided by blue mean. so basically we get 1.00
